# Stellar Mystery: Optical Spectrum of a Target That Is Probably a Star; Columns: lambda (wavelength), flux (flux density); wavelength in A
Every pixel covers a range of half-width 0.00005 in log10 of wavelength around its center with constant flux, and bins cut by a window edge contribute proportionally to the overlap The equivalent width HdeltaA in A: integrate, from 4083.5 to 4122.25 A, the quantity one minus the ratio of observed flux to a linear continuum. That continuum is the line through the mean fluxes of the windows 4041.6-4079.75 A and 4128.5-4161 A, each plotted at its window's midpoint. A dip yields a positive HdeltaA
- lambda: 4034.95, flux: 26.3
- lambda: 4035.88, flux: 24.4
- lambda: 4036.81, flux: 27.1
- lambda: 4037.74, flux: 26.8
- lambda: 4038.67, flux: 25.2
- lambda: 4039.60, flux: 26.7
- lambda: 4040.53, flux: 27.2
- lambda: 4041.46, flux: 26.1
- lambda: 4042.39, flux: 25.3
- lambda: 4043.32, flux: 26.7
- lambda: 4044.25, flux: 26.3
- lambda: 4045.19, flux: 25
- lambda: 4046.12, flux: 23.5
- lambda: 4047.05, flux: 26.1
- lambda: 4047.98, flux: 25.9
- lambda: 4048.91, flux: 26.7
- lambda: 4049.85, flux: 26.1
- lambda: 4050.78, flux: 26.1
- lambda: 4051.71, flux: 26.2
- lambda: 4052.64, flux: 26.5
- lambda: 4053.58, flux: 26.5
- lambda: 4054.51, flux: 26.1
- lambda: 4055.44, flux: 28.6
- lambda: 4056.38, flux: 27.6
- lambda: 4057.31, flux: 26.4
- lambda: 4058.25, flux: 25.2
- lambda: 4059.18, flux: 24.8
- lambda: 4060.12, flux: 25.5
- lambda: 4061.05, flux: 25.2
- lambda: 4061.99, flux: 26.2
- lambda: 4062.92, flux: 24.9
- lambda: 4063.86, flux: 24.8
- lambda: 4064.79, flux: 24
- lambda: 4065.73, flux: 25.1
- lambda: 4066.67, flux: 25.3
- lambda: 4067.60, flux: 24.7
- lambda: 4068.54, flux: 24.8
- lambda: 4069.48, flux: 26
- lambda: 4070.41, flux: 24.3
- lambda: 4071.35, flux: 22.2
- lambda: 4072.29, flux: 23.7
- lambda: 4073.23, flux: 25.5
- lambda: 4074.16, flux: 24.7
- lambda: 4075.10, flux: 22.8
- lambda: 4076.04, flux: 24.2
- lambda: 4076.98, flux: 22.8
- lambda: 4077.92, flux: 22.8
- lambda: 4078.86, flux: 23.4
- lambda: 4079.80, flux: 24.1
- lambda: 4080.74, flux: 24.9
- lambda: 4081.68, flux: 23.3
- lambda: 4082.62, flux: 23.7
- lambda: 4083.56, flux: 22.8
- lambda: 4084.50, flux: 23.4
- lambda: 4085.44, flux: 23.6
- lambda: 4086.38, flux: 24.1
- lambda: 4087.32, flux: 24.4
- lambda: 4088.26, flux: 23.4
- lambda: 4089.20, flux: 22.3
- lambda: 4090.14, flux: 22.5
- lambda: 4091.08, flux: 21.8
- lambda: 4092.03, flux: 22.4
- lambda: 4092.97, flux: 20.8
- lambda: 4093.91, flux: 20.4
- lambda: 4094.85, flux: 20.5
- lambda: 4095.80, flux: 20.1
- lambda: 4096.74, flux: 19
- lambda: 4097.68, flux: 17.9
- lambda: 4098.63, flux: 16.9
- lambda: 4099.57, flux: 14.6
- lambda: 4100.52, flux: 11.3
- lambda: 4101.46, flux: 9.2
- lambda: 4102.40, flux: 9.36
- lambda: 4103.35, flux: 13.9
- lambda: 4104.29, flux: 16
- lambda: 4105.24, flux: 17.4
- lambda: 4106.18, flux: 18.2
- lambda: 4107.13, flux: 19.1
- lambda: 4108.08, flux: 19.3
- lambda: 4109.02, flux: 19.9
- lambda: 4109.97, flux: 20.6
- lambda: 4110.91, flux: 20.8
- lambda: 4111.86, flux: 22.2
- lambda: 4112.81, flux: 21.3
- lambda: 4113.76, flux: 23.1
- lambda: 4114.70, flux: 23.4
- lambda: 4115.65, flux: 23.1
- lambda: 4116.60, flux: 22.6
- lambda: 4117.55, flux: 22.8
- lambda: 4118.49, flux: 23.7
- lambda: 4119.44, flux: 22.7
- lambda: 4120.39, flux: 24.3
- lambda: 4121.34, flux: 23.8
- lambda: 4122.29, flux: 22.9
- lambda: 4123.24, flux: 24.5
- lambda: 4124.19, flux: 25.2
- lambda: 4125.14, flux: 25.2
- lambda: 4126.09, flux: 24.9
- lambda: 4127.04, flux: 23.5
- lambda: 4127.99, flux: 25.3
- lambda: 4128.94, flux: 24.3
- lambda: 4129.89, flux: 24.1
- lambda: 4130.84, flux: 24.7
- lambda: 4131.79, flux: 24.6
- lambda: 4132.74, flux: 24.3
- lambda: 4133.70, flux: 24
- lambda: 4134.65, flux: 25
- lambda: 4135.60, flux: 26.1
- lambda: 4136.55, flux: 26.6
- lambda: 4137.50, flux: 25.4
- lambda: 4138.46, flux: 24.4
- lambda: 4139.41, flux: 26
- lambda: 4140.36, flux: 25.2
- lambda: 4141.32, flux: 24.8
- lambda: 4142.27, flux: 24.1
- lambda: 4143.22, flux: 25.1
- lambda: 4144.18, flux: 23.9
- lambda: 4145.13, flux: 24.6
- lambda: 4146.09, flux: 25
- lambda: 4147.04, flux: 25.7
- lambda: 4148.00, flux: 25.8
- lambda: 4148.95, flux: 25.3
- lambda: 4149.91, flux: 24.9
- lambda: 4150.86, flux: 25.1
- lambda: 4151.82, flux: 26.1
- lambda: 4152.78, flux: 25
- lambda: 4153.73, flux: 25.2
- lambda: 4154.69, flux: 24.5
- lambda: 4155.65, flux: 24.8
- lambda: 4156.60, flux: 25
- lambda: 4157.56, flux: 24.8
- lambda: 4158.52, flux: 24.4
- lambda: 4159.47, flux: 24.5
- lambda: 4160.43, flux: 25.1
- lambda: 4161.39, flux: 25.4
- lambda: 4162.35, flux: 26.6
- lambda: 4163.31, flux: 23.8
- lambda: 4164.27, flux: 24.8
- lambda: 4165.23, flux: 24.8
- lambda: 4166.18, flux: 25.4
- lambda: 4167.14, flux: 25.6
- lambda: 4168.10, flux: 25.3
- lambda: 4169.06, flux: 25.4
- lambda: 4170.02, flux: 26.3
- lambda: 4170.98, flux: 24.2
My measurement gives 7.50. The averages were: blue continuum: 25.2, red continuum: 25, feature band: 20.2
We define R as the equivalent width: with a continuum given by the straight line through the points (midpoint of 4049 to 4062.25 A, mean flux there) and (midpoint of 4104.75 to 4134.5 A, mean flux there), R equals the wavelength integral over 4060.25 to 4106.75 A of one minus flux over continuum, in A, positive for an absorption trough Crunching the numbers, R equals 6.0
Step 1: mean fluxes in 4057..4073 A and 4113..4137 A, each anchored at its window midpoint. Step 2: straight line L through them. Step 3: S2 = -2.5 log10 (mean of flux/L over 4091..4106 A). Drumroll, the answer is 0.40 mag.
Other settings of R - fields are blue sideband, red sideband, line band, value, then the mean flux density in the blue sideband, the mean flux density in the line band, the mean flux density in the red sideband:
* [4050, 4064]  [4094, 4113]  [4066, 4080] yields -0.6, 26.1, 24.1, 17.4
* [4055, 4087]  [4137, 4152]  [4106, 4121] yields 1.9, 24.6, 21.8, 25.1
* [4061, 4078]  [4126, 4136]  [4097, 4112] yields 4.9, 24.4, 16.6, 24.6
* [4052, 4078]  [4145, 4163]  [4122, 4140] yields 0.2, 25.1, 24.8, 25.1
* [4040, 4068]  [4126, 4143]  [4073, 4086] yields 0.9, 25.8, 23.7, 24.9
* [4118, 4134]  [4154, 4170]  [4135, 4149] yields -0.3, 24.2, 25.2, 25.1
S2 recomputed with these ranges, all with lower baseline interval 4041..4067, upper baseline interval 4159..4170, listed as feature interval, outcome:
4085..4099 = 0.20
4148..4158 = 0.01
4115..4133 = 0.06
